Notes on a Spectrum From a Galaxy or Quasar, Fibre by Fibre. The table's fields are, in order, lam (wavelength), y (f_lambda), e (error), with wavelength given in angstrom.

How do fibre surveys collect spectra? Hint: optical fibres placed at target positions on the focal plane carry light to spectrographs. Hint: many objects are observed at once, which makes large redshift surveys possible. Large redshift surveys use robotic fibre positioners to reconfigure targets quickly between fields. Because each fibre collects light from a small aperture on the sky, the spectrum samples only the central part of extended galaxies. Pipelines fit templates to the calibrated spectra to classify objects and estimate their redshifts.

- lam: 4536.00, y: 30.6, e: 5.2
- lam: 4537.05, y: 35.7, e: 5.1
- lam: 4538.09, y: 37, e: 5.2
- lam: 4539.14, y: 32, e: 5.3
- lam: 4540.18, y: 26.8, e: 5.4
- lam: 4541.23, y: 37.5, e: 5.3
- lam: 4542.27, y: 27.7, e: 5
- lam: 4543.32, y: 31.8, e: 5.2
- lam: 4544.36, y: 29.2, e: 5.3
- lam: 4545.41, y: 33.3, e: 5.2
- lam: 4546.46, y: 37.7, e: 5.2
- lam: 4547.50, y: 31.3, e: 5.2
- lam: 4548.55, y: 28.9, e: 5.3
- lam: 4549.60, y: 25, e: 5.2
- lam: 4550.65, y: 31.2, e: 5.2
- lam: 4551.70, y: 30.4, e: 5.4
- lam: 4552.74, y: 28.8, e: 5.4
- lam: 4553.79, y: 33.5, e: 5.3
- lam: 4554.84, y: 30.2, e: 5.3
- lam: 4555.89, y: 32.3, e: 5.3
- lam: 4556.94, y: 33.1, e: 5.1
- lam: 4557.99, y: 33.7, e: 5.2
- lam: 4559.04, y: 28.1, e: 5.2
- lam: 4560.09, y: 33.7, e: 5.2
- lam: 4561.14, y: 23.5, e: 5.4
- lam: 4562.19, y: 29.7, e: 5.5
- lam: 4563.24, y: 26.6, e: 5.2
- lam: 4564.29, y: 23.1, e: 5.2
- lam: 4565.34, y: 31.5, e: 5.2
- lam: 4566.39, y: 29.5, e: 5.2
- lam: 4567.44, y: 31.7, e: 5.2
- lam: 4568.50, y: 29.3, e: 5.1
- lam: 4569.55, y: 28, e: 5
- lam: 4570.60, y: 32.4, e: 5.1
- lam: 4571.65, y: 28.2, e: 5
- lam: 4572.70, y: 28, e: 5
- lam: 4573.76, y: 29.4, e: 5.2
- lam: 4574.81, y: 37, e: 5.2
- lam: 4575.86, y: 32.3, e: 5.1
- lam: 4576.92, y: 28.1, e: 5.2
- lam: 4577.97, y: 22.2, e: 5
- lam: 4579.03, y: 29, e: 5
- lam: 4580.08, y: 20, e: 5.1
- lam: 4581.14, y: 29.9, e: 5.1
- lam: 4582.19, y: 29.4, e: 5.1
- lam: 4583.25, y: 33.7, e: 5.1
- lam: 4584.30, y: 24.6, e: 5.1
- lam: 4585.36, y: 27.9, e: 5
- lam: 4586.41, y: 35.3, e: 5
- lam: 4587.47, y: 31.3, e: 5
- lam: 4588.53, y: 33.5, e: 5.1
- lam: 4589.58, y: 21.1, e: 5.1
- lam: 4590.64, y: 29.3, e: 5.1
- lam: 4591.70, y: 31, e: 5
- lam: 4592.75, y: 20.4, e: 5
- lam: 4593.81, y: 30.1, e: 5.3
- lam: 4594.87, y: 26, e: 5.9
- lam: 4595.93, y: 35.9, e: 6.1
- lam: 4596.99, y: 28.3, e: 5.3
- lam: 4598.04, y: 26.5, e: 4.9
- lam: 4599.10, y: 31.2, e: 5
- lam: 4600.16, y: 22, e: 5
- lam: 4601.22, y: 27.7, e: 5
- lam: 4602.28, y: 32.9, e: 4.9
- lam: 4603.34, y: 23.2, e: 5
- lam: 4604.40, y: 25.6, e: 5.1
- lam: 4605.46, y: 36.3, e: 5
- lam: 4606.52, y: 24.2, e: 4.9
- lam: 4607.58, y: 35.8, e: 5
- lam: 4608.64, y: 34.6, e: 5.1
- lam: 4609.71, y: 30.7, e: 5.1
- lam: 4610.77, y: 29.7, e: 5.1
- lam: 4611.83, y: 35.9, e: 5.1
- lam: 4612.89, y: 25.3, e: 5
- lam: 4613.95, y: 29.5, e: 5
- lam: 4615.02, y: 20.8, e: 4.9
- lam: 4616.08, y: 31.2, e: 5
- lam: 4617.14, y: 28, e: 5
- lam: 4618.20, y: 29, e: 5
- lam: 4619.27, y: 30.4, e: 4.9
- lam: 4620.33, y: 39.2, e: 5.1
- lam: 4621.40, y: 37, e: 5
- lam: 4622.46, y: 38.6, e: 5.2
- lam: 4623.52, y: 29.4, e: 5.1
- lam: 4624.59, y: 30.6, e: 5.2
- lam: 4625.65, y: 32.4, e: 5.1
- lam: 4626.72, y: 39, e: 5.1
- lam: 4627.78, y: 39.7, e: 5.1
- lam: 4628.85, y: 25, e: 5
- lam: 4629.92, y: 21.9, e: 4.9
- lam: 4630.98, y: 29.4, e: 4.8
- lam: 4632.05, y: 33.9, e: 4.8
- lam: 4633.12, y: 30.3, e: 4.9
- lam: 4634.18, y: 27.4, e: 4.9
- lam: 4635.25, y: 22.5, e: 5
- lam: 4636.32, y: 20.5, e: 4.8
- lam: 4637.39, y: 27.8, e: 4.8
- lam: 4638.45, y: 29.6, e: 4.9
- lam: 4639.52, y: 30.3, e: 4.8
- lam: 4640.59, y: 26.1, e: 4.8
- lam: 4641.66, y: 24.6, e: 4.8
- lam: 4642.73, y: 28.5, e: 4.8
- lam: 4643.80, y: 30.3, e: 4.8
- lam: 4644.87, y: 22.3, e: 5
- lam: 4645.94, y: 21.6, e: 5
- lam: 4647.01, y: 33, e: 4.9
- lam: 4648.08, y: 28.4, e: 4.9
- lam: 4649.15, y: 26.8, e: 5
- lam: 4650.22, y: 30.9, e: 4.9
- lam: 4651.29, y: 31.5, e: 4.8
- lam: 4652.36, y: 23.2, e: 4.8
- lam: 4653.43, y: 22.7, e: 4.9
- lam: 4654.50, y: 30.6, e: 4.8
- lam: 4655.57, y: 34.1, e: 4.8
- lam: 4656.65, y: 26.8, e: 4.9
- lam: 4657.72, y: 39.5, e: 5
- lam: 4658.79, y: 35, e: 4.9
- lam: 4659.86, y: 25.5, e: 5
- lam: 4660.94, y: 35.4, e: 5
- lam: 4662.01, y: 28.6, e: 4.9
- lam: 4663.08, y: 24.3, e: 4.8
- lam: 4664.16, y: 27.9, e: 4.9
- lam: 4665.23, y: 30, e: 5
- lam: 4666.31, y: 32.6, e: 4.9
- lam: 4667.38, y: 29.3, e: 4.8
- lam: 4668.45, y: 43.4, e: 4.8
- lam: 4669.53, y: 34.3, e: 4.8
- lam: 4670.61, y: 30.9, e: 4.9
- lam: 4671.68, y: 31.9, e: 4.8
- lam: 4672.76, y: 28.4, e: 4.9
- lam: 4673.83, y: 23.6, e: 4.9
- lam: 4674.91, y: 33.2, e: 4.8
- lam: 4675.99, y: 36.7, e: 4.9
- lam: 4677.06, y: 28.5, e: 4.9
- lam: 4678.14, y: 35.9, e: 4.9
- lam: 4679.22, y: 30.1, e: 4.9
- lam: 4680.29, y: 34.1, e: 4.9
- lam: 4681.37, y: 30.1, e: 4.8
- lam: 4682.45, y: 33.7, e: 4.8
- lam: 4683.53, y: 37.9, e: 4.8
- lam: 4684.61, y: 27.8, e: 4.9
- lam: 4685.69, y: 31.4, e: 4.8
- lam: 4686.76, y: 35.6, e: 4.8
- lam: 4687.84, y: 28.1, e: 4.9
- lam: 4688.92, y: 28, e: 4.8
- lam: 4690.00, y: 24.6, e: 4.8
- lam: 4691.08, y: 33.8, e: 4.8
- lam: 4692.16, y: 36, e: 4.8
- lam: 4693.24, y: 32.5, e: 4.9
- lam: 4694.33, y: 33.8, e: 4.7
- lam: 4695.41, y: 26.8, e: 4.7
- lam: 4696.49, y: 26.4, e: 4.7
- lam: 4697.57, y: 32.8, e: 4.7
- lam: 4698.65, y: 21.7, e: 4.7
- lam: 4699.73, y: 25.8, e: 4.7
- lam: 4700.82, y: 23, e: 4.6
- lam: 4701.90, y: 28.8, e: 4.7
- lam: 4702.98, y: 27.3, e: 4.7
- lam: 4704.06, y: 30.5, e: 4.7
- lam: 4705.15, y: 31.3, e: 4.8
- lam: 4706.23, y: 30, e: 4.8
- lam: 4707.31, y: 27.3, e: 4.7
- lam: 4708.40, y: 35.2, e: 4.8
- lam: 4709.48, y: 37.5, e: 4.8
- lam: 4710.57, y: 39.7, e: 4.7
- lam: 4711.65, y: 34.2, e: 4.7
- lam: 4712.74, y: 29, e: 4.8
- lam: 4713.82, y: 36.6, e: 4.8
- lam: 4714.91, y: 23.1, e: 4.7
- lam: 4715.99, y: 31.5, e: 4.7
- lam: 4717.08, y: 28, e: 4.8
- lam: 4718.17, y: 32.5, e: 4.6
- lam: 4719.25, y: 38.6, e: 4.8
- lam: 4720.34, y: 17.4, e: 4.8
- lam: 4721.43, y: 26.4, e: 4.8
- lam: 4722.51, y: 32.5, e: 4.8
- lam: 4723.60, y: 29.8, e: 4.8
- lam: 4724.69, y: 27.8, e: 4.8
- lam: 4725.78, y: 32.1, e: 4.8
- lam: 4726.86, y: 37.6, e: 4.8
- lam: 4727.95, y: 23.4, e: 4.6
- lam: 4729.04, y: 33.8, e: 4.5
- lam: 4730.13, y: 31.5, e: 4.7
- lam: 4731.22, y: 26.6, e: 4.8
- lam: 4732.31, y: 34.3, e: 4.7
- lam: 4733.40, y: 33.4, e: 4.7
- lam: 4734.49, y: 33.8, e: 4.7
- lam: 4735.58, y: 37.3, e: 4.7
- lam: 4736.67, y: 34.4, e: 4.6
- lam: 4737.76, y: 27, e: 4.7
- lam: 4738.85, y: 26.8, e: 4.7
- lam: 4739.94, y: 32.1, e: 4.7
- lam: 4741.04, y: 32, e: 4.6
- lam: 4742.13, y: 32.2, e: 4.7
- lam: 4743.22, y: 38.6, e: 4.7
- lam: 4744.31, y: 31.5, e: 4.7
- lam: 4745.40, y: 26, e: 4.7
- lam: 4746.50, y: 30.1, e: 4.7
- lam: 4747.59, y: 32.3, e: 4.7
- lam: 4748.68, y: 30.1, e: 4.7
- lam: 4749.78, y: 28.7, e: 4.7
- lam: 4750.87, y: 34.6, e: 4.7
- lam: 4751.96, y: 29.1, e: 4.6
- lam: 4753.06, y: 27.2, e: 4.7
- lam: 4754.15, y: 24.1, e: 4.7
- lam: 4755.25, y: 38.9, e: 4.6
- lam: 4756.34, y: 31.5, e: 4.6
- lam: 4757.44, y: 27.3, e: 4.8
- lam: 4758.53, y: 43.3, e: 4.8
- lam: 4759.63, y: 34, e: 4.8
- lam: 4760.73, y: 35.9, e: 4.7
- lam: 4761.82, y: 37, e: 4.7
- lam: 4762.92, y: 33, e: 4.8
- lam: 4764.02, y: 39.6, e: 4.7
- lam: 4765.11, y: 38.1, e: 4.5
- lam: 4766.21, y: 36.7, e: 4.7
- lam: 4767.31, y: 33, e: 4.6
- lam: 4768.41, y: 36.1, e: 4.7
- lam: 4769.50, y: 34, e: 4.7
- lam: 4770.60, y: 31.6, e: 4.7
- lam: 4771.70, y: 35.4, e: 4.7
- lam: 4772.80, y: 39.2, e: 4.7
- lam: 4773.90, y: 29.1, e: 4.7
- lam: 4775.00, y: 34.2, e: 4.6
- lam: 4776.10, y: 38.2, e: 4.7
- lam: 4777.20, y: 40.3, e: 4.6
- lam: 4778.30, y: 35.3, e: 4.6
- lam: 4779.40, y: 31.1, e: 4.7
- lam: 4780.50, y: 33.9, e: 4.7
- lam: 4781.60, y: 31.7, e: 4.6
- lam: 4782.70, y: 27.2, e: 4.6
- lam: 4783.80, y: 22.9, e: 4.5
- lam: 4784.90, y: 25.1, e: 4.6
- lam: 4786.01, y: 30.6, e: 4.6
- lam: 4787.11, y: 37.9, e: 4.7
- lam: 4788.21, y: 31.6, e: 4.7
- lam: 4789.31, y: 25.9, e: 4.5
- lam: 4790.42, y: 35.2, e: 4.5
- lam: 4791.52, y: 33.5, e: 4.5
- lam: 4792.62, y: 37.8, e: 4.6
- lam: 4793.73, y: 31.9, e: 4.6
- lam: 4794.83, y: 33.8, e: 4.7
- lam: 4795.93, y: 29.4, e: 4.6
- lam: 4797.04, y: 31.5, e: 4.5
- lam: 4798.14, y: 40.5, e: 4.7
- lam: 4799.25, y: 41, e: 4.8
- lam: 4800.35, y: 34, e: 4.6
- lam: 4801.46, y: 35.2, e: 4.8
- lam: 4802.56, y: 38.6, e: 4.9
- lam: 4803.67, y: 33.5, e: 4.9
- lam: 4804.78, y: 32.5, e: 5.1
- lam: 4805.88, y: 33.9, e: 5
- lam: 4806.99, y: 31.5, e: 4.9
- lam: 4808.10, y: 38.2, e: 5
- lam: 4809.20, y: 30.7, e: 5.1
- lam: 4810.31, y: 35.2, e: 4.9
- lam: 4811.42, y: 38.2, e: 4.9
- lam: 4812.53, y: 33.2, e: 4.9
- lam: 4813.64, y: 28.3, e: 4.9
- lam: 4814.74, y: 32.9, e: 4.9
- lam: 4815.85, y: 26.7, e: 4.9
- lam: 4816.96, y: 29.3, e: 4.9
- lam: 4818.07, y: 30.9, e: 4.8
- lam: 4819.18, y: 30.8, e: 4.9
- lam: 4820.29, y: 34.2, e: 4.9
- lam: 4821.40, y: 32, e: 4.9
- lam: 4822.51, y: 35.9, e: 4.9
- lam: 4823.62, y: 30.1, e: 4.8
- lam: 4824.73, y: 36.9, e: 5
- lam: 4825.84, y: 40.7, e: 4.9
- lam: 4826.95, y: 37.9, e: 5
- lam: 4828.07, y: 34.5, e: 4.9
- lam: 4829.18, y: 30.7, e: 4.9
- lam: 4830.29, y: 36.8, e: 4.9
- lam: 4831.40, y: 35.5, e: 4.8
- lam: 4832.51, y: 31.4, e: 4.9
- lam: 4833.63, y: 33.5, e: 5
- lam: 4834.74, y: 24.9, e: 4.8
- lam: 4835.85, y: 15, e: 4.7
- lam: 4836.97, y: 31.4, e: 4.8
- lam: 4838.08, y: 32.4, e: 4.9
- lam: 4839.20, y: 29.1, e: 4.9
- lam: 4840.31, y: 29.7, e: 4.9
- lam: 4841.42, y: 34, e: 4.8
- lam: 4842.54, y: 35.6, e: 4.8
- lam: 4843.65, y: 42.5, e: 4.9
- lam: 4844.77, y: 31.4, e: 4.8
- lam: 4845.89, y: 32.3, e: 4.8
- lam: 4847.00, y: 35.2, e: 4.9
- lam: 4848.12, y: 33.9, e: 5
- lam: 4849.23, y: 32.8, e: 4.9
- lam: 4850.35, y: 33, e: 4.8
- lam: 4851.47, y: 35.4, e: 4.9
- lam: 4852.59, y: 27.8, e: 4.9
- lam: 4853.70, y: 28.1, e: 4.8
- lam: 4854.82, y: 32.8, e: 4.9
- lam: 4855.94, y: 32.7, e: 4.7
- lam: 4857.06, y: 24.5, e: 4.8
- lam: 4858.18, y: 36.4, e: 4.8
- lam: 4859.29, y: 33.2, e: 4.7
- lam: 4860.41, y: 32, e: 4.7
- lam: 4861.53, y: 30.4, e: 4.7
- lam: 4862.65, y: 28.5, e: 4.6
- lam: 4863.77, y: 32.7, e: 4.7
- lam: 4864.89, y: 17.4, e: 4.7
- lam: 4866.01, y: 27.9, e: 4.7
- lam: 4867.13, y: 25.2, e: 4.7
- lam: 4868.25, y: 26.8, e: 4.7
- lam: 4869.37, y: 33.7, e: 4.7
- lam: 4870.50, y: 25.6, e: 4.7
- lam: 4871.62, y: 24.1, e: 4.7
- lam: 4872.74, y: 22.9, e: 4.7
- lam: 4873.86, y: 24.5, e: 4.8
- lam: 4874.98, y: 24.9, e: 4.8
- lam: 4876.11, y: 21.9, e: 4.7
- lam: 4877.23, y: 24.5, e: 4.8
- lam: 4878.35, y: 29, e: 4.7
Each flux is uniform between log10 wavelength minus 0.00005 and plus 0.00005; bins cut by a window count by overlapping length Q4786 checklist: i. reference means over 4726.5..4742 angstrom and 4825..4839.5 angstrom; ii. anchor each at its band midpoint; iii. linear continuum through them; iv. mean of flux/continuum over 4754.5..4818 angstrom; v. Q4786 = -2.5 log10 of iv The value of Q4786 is -0.06 mag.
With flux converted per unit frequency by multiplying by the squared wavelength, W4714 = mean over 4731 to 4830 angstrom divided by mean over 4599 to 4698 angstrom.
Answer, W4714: 1.16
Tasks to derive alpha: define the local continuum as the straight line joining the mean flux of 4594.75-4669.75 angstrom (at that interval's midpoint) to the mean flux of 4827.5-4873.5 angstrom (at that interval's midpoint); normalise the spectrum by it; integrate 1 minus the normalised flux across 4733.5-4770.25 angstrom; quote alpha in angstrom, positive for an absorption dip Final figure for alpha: -3.3 angstrom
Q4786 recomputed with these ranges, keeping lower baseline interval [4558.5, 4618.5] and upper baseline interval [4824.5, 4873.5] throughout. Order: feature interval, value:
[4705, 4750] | -0.04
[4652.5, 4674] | -0.04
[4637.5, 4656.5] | 0.06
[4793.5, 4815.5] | -0.12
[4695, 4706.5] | 0.08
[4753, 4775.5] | -0.14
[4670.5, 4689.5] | -0.06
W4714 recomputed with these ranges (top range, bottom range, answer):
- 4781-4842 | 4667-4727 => 1.10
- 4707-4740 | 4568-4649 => 1.13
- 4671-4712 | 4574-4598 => 1.12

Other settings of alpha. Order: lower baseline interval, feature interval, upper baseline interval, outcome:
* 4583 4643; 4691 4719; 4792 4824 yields 0.7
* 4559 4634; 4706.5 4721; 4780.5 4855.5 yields -0.1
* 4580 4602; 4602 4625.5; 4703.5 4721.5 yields -1.4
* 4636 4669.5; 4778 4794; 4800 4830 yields 0.7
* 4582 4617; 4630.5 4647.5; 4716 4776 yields 1.5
